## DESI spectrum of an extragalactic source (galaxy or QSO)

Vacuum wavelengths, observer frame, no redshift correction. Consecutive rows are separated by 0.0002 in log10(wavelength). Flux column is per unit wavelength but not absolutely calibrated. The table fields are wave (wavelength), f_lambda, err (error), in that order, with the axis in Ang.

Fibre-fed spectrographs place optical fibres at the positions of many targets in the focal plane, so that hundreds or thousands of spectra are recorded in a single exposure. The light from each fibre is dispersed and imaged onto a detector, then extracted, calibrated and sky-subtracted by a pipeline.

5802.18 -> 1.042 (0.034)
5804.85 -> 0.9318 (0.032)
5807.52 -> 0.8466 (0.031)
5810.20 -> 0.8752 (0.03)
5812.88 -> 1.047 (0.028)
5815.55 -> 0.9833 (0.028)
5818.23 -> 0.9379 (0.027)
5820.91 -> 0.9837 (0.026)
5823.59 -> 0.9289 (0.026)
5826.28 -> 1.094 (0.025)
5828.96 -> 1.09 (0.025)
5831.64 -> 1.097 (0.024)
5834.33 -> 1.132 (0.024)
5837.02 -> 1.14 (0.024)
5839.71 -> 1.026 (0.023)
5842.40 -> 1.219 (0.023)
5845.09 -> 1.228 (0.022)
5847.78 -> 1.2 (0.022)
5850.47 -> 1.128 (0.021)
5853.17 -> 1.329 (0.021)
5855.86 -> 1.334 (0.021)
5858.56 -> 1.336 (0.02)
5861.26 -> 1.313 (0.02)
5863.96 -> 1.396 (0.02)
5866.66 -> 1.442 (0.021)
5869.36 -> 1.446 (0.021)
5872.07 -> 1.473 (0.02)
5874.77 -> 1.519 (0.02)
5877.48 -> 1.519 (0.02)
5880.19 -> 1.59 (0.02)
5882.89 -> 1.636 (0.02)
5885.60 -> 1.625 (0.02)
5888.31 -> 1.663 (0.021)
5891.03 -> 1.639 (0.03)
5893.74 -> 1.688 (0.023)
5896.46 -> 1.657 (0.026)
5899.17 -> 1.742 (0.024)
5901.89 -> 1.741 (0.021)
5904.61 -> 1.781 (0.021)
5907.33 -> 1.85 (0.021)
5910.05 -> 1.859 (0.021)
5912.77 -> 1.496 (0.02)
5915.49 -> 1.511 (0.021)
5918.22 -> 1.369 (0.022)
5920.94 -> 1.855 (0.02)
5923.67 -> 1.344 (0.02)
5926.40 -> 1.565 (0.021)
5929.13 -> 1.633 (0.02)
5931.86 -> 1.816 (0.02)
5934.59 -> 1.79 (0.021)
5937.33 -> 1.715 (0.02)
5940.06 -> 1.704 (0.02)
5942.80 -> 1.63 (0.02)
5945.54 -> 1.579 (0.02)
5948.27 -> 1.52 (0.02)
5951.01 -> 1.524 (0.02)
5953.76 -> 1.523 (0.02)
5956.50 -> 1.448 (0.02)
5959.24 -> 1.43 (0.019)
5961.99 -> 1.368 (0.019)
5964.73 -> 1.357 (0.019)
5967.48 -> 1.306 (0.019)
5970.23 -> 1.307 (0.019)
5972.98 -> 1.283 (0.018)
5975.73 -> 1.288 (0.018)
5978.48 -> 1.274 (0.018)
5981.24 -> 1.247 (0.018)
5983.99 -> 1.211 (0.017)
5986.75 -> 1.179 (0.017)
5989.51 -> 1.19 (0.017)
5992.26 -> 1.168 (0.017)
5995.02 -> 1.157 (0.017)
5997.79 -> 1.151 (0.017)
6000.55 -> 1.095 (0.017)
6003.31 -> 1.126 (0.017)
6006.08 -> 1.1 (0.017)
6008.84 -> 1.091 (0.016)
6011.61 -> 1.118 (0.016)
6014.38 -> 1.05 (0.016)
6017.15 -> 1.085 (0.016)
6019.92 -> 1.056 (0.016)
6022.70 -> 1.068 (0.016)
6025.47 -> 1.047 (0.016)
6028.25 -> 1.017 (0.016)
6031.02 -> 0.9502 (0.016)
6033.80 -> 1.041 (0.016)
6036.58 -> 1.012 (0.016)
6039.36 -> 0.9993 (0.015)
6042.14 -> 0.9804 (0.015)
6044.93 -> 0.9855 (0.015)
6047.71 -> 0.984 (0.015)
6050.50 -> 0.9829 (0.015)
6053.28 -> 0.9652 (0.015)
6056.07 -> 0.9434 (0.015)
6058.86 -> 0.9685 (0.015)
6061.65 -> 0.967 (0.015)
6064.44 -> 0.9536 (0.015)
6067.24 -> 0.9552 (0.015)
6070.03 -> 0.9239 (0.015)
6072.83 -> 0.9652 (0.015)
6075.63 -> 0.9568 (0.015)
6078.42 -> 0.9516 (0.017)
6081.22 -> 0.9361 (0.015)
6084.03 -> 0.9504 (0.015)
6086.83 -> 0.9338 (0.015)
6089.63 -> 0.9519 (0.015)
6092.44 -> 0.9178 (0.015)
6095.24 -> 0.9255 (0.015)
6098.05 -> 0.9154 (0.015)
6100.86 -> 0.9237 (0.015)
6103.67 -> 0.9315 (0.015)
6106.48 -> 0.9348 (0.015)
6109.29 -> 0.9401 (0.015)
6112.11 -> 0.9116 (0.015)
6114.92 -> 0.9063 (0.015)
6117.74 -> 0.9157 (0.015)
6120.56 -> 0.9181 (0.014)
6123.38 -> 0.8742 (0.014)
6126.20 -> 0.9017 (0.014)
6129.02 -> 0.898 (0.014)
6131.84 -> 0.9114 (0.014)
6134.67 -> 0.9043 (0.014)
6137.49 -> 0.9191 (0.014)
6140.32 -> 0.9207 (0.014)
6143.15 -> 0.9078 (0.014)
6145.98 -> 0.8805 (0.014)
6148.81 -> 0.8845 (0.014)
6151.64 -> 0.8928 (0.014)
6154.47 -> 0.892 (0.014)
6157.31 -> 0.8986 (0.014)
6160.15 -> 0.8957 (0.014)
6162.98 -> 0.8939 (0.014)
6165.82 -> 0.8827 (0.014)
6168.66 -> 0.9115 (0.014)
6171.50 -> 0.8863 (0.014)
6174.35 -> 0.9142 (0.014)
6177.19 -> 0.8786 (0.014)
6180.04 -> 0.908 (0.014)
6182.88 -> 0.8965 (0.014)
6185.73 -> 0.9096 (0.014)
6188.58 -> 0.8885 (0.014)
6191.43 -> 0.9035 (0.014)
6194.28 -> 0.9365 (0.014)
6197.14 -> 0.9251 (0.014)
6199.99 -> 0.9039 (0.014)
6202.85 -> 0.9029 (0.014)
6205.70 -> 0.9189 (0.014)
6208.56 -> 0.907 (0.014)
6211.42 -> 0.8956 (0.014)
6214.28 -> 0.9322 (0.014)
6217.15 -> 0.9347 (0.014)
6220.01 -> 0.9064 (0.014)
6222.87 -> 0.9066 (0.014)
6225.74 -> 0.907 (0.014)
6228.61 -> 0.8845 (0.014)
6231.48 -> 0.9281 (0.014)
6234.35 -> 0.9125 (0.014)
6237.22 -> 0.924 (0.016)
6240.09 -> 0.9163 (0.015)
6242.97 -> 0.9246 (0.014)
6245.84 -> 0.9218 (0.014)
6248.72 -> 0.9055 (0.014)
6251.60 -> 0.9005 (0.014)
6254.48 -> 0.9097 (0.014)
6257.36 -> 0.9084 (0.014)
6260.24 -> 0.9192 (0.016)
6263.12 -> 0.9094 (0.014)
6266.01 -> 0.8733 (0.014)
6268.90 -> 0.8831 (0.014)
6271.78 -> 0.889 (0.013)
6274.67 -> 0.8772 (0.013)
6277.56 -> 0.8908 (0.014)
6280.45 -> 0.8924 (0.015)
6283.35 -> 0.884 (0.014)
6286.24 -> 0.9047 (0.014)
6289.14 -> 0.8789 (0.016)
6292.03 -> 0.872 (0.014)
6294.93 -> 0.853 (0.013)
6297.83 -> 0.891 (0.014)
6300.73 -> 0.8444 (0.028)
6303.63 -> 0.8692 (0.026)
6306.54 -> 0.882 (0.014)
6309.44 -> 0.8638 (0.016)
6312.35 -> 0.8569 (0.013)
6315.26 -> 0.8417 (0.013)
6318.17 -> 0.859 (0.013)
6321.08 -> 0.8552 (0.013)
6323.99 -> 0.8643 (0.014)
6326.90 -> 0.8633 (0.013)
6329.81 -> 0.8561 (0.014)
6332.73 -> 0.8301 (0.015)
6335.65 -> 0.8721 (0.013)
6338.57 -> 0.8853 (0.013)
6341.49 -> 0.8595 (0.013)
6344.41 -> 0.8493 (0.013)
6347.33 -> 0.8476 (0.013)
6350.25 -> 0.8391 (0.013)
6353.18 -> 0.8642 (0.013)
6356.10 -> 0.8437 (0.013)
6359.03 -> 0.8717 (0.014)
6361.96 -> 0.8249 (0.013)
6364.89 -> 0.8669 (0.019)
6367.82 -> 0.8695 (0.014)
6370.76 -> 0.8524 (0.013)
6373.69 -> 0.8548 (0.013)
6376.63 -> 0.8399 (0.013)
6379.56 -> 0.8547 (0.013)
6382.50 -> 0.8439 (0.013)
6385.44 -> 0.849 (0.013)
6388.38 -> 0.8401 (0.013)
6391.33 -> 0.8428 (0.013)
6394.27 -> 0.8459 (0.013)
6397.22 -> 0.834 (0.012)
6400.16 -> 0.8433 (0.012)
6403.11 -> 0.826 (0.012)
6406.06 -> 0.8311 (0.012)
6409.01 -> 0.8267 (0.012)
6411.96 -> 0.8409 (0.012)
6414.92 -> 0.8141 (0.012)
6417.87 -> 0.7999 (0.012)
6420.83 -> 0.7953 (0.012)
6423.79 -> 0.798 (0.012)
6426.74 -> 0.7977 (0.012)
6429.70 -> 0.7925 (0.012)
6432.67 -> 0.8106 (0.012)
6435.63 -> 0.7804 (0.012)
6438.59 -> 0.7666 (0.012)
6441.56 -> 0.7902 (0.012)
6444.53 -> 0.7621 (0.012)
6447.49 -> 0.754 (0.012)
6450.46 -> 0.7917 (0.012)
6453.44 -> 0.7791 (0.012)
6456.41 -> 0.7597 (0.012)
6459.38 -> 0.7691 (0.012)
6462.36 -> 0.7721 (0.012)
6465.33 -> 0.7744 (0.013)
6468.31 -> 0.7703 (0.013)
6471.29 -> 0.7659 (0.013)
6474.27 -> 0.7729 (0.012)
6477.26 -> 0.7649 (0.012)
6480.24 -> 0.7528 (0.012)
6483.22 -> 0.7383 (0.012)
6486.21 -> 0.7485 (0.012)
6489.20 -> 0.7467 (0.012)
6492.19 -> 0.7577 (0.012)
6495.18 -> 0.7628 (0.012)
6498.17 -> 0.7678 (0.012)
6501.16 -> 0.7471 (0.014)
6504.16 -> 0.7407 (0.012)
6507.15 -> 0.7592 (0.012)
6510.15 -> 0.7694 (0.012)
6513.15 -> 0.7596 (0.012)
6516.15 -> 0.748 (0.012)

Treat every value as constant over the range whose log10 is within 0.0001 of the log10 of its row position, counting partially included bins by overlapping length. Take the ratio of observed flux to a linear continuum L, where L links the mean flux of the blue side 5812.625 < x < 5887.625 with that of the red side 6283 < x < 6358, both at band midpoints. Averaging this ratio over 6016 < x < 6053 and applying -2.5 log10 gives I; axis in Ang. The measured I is 0.10 mag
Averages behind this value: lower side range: 1.26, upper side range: 0.862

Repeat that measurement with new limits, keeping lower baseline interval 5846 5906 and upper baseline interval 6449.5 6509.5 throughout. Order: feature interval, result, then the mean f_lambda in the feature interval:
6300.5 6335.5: 0.123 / 0.858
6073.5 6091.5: 0.304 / 0.947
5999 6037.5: 0.246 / 1.06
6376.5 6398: 0.040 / 0.844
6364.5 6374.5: 0.046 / 0.861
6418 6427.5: 0.046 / 0.798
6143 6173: 0.283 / 0.893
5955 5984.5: 0.054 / 1.32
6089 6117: 0.307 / 0.925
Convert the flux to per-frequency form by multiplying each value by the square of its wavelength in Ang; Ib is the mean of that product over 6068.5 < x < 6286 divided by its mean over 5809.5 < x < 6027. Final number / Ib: 0.7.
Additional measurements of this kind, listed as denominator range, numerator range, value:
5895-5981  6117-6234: 0.63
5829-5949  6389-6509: 0.63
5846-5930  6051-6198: 0.65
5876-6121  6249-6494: 0.76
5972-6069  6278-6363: 0.89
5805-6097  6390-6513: 0.74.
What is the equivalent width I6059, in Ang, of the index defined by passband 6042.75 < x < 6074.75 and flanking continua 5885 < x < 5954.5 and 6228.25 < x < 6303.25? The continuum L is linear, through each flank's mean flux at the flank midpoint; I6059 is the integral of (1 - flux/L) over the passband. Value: 9.09 Ang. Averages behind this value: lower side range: 1.65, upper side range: 0.896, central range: 0.963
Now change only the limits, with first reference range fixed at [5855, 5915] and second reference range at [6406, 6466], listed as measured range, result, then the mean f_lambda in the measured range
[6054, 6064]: 2.8 Ang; 0.96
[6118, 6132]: 3.8 Ang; 0.901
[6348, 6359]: 0.7 Ang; 0.852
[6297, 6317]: 2.3 Ang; 0.863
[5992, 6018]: 5.5 Ang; 1.11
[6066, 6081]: 4.1 Ang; 0.95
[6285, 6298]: 1.6 Ang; 0.878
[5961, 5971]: 0.9 Ang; 1.34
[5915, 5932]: -0.5 Ang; 1.57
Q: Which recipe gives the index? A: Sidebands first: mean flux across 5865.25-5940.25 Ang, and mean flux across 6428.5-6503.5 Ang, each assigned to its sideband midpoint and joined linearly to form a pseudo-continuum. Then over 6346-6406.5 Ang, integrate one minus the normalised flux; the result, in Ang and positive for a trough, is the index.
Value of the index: 3.8 Ang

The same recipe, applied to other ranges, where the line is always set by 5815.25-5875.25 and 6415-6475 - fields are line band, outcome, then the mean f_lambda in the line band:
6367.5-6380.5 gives -0.33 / 0.853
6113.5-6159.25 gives 4.52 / 0.901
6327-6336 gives 0.10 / 0.852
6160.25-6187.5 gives 2.13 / 0.898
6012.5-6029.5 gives 0.42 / 1.06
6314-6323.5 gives 0.19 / 0.854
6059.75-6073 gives 1.23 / 0.952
